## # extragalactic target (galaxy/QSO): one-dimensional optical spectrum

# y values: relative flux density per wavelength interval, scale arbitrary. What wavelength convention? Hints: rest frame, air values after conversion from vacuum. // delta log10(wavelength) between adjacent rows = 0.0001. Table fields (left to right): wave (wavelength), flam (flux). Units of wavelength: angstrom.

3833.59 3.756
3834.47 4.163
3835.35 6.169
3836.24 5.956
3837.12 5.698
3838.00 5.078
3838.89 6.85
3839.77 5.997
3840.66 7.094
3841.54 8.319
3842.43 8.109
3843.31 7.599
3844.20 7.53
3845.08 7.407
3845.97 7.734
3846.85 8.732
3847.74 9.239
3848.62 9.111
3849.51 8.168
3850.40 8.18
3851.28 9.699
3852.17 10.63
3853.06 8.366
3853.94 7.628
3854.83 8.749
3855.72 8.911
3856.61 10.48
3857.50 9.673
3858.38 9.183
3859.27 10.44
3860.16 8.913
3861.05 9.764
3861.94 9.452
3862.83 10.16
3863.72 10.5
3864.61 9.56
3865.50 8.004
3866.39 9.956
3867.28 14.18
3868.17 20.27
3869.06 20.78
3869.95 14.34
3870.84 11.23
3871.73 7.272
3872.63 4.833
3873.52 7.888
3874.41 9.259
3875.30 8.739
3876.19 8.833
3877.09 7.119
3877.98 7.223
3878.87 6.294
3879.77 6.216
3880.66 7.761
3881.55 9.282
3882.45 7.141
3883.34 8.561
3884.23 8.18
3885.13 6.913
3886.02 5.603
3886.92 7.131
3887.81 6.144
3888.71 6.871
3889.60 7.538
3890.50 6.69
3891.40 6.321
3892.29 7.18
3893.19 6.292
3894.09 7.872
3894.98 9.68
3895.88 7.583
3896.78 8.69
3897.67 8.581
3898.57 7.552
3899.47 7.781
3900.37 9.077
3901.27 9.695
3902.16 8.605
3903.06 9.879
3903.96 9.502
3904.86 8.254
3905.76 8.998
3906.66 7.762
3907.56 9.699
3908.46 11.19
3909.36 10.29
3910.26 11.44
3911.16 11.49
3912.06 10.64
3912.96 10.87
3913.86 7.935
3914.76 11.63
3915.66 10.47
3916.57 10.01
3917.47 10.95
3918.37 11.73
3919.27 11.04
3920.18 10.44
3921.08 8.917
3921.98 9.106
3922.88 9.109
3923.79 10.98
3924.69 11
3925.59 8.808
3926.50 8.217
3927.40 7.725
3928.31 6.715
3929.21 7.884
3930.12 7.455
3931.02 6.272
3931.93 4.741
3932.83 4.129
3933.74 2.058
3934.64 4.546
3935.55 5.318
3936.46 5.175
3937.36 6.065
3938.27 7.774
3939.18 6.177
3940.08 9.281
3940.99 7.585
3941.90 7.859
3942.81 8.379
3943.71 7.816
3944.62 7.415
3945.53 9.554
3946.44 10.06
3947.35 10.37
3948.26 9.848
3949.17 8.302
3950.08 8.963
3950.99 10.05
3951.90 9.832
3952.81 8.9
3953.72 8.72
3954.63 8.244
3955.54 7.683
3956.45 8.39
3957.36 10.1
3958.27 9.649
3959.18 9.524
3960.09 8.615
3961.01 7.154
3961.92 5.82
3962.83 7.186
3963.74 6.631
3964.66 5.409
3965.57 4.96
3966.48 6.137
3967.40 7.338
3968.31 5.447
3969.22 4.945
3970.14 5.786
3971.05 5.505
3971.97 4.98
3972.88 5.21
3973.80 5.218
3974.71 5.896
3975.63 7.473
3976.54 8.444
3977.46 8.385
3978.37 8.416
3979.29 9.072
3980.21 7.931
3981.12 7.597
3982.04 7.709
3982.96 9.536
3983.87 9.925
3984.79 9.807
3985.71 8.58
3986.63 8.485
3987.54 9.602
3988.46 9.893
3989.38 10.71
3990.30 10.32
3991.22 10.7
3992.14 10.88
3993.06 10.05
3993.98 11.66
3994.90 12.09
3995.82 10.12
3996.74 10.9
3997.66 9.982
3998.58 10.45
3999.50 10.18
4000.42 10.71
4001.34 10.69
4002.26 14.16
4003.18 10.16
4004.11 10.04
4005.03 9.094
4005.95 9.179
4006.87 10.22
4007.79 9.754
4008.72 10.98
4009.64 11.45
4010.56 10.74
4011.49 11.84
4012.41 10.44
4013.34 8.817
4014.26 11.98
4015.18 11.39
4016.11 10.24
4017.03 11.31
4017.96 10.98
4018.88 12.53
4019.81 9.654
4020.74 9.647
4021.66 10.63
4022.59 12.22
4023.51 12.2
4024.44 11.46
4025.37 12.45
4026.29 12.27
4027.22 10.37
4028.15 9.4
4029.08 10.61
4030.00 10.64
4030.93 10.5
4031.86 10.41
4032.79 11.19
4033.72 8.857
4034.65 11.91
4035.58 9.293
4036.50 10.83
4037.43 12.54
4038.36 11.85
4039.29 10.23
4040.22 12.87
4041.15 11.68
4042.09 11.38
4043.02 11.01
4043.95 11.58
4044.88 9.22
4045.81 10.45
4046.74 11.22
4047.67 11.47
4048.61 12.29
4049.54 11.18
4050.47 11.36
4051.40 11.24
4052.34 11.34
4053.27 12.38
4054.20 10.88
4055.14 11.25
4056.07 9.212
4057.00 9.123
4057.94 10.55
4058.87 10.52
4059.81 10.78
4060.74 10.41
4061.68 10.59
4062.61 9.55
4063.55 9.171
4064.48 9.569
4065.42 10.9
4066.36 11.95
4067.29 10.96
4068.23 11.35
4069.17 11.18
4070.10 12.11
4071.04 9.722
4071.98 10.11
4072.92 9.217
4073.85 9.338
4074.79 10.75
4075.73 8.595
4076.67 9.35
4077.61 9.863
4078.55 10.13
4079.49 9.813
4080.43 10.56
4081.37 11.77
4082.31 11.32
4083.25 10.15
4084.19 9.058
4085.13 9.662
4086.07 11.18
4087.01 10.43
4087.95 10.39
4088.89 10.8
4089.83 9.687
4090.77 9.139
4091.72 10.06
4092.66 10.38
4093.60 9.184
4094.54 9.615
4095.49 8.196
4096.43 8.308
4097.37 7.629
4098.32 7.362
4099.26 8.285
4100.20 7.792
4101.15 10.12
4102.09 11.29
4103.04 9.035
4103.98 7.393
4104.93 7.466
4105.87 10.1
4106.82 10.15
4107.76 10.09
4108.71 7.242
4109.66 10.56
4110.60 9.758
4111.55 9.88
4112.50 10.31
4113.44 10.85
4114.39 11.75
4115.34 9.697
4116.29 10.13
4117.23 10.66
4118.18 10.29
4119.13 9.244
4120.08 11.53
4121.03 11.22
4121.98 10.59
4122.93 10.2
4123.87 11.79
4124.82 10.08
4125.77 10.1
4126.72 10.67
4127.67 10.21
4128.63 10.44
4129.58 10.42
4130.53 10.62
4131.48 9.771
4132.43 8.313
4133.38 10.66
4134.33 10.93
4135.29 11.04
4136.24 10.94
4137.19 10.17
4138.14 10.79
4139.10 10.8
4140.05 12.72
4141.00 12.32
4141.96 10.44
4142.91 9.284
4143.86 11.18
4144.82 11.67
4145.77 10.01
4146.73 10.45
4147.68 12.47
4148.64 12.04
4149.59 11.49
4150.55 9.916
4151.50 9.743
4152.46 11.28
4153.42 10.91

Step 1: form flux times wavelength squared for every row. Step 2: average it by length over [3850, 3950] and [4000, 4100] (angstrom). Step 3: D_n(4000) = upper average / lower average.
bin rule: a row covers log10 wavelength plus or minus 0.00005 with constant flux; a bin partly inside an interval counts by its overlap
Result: 1.3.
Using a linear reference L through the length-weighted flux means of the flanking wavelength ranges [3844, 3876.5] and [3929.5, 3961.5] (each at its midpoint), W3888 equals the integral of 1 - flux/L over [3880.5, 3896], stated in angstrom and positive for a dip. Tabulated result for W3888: 3.1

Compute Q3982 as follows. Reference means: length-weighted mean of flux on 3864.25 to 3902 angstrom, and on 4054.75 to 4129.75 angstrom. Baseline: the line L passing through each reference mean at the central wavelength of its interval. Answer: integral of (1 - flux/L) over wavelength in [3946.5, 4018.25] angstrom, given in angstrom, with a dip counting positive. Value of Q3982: 2.4 angstrom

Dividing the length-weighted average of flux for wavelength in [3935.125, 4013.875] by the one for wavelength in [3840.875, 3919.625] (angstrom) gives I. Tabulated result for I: 0.96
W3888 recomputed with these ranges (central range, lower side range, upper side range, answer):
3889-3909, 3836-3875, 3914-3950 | 0.7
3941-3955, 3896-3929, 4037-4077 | 1.3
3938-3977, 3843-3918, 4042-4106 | 7.6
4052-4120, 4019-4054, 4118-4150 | 5.9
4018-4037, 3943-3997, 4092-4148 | -3.9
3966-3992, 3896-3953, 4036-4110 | 3.9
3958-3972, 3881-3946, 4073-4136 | 3.4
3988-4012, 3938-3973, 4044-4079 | -4.7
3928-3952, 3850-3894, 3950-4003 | 3.7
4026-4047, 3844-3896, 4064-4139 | -2.5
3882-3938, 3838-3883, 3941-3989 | 1.8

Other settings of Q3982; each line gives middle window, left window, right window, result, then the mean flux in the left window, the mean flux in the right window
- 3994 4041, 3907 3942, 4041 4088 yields -4.67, 8.53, 10.6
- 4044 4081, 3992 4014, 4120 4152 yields 0.51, 10.6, 10.7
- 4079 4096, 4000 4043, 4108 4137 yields 0.74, 10.9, 10.3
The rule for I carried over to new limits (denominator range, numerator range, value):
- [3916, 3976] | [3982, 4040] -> 1.38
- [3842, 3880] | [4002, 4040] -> 1.14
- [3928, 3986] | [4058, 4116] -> 1.33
